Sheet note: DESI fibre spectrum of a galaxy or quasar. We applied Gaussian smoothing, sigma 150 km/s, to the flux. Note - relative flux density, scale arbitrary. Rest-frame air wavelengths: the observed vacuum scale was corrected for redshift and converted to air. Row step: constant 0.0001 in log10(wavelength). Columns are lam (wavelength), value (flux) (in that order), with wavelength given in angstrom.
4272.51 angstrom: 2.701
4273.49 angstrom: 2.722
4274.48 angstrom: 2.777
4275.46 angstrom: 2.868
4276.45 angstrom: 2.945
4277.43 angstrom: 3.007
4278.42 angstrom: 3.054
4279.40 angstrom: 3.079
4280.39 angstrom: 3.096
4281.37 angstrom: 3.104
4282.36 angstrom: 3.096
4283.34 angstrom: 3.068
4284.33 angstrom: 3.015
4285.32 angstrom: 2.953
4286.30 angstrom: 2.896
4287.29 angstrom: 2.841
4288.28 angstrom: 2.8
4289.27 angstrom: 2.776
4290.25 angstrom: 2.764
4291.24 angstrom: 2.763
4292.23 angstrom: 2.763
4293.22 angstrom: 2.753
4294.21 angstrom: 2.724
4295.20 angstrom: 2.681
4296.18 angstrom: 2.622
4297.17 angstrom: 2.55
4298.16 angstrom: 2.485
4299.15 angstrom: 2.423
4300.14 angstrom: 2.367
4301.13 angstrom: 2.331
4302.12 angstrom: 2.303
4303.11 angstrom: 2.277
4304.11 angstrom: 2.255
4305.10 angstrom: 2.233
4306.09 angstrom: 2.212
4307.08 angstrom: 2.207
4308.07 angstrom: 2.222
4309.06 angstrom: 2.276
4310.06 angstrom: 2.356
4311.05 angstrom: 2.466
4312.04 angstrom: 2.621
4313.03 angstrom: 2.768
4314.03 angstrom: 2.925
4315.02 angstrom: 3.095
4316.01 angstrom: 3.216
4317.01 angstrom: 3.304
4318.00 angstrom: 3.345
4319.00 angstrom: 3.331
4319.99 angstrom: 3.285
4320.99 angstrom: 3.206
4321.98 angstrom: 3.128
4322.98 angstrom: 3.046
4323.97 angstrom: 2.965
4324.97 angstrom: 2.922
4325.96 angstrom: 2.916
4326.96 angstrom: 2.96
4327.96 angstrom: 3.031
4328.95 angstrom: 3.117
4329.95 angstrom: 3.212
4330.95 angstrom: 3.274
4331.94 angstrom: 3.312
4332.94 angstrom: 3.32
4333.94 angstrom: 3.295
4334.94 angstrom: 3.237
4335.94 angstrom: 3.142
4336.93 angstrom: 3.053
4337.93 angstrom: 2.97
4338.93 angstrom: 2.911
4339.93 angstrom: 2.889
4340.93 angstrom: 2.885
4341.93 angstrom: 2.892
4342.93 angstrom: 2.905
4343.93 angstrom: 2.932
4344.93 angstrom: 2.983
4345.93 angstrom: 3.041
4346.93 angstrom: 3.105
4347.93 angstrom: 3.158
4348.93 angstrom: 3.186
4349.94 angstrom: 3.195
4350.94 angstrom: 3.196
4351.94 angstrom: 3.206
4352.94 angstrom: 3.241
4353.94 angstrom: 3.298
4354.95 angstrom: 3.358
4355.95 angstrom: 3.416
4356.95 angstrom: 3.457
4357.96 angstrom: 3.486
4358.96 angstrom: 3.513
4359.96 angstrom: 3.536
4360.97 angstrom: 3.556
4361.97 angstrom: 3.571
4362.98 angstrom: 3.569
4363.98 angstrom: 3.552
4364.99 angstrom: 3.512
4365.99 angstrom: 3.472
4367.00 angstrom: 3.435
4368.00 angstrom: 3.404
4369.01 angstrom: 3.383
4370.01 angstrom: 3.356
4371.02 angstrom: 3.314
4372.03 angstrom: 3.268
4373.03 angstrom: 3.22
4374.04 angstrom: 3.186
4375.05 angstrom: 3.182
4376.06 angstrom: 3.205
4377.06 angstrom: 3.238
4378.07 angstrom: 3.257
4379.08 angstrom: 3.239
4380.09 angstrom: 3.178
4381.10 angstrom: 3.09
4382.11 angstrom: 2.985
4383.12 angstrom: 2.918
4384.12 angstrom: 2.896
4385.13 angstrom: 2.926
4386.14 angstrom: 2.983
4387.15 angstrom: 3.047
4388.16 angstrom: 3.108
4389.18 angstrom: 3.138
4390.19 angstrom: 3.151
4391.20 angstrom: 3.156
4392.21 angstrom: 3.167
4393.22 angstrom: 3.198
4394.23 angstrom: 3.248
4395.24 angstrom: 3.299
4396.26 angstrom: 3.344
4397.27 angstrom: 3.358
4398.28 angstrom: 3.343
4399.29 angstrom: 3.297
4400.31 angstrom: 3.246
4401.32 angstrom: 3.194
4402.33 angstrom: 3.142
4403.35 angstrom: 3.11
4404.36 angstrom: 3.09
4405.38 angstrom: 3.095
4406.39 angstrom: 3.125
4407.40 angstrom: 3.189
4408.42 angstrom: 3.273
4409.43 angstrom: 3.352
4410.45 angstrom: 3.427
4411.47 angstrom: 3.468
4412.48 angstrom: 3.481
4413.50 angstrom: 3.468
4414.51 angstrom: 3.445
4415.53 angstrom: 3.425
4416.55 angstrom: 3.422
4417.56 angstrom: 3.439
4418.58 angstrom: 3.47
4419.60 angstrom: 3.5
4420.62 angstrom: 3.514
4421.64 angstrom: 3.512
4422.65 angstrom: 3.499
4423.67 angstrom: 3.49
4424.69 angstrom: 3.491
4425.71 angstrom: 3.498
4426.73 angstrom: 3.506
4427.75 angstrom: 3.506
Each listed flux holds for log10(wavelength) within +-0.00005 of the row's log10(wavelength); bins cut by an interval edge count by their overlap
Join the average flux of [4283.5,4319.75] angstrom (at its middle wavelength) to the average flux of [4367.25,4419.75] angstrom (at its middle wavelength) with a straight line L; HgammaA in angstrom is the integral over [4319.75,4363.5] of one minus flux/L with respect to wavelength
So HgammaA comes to -3.88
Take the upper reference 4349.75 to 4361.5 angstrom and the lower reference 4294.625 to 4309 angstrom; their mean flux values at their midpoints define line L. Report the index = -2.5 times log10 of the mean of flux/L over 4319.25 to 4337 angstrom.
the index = -0.10 mag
